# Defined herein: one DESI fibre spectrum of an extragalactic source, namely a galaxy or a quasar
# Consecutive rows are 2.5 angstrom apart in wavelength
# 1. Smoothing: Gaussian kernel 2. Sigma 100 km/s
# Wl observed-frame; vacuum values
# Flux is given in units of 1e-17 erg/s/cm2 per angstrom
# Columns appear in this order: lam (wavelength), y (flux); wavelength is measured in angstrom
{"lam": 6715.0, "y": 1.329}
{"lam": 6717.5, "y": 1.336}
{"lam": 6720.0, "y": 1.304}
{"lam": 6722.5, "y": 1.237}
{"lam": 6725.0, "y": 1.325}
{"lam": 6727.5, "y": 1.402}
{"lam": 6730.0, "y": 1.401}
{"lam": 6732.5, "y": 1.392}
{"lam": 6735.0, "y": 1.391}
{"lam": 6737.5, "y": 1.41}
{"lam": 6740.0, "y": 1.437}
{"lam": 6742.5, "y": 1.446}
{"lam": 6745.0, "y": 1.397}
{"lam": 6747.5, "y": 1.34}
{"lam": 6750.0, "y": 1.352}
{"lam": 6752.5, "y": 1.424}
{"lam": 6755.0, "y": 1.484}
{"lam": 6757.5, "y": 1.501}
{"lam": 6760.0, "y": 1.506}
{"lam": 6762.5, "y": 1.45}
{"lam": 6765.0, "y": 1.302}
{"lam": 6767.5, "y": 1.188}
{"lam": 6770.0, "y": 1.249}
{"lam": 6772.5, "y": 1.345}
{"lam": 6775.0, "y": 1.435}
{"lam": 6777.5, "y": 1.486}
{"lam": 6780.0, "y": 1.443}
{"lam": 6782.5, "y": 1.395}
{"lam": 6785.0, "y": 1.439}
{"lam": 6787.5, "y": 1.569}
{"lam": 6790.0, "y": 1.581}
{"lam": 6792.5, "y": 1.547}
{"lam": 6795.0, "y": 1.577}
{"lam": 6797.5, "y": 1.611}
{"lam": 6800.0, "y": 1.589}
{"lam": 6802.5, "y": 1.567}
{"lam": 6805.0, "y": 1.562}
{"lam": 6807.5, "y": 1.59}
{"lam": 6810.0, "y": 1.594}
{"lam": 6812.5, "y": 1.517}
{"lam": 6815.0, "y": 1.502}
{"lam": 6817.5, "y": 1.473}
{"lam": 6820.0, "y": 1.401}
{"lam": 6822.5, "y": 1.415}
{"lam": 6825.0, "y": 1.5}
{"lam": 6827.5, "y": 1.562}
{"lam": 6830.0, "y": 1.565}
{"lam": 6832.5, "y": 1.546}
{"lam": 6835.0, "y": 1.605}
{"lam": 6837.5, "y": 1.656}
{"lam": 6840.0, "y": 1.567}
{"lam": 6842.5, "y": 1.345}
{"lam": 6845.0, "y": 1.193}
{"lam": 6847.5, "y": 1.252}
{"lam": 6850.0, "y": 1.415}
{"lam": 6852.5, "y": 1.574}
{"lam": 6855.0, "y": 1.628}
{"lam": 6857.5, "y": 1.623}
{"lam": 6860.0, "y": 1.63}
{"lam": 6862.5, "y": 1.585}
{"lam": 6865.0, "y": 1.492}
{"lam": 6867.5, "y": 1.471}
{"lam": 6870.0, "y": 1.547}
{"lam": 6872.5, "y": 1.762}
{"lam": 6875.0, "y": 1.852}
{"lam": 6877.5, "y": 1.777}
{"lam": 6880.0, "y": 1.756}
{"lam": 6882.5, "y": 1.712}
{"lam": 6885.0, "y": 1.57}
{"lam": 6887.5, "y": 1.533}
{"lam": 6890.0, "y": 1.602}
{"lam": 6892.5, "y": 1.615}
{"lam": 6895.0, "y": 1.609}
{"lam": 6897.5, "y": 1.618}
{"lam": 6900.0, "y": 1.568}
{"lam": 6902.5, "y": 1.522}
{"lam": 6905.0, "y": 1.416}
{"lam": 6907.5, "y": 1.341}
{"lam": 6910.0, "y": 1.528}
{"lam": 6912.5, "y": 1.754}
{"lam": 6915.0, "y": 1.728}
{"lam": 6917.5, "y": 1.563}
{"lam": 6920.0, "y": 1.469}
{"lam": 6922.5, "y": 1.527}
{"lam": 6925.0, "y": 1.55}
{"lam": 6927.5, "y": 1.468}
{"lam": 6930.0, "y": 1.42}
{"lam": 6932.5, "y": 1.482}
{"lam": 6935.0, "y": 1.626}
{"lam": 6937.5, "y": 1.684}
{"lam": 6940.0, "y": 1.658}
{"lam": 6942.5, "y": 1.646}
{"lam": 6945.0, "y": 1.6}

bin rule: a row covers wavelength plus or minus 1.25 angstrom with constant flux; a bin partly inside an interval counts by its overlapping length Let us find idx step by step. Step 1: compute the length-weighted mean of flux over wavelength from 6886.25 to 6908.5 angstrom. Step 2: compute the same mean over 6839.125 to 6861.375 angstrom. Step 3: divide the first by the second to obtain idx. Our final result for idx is 1.05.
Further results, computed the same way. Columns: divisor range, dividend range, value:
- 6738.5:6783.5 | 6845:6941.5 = 1.12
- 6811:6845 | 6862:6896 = 1.09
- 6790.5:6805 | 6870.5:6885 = 1.11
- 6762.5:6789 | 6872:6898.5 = 1.20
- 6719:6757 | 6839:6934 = 1.12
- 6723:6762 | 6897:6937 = 1.09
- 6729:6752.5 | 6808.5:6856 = 1.07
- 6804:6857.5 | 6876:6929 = 1.05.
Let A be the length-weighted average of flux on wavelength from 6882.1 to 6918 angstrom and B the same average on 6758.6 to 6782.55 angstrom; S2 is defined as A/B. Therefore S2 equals 1.14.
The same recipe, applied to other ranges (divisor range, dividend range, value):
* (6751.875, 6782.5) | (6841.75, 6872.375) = 1.07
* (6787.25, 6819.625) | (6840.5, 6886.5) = 1.01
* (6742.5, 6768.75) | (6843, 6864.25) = 1.06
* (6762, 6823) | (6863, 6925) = 1.08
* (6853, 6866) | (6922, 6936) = 0.95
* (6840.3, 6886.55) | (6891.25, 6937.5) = 0.99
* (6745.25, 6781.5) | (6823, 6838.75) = 1.12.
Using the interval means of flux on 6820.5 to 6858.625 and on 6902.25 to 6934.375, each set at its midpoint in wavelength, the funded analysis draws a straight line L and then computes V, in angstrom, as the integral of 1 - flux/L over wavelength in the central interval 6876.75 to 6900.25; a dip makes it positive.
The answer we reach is -1.9 angstrom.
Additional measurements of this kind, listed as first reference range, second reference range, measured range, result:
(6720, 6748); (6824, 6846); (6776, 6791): -0.4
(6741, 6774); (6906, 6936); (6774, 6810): -2.9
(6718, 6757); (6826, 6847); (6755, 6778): 0.5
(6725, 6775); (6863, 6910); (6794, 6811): -1.3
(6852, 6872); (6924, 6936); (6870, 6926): -2.5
